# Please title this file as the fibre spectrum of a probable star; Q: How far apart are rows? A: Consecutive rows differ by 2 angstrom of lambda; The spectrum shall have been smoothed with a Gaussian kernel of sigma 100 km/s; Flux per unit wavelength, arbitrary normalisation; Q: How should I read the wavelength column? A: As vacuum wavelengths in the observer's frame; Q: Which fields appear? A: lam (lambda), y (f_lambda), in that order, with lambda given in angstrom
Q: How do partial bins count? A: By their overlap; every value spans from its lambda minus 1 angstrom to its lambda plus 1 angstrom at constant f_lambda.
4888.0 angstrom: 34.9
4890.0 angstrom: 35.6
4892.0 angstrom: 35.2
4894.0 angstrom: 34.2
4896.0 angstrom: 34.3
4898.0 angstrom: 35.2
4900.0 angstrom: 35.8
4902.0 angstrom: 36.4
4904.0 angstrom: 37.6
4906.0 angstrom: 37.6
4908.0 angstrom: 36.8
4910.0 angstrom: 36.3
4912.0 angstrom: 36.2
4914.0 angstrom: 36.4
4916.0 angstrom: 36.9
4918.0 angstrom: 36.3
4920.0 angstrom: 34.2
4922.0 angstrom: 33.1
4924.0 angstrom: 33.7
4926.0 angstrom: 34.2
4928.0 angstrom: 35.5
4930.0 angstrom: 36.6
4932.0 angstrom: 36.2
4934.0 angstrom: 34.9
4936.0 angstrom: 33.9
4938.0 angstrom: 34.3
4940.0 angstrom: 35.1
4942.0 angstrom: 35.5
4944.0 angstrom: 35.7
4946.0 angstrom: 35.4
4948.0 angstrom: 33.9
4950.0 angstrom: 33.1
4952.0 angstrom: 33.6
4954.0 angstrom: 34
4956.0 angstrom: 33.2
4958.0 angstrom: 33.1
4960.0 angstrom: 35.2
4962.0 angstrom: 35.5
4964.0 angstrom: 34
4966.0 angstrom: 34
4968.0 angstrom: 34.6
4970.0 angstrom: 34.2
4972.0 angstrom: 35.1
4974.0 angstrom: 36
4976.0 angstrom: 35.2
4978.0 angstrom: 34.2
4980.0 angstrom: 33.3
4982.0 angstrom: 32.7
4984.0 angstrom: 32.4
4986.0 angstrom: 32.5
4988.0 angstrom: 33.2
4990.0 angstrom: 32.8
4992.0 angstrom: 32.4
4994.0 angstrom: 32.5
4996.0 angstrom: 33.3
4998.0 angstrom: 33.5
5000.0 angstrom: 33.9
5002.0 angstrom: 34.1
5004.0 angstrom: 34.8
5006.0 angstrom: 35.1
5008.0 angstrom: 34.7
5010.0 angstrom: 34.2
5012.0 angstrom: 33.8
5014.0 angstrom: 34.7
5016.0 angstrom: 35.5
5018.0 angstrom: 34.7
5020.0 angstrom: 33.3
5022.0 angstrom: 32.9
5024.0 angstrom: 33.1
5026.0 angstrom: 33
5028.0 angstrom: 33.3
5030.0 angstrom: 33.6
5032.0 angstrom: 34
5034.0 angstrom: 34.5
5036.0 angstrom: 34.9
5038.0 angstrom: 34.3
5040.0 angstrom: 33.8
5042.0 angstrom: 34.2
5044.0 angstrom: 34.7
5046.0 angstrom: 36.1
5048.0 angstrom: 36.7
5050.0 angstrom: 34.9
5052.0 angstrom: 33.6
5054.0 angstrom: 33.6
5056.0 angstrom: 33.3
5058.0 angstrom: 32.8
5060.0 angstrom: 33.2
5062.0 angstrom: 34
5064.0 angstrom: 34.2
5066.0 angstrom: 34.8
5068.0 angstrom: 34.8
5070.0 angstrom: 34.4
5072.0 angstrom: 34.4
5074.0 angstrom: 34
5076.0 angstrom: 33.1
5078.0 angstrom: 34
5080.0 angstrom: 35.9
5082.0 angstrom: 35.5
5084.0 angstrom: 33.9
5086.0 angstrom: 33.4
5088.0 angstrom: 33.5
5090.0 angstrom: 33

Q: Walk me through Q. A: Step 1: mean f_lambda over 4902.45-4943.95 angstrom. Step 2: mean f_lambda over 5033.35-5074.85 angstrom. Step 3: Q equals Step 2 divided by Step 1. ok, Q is 0.97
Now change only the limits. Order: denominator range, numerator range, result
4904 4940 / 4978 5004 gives 0.93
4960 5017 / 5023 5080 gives 1.00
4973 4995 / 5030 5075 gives 1.03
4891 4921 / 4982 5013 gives 0.93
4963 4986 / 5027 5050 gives 1.01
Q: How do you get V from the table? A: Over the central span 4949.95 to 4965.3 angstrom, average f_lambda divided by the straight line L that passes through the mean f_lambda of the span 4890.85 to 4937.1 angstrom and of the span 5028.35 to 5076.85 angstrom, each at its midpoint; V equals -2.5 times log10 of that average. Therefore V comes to 0.03 mag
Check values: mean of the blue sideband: 35.5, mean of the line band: 34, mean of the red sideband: 34.2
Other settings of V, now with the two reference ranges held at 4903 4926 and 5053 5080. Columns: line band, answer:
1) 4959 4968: 0.02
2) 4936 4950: 0.02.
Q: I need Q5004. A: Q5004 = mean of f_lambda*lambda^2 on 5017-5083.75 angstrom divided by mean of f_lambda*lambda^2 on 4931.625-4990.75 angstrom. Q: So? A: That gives 1.0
